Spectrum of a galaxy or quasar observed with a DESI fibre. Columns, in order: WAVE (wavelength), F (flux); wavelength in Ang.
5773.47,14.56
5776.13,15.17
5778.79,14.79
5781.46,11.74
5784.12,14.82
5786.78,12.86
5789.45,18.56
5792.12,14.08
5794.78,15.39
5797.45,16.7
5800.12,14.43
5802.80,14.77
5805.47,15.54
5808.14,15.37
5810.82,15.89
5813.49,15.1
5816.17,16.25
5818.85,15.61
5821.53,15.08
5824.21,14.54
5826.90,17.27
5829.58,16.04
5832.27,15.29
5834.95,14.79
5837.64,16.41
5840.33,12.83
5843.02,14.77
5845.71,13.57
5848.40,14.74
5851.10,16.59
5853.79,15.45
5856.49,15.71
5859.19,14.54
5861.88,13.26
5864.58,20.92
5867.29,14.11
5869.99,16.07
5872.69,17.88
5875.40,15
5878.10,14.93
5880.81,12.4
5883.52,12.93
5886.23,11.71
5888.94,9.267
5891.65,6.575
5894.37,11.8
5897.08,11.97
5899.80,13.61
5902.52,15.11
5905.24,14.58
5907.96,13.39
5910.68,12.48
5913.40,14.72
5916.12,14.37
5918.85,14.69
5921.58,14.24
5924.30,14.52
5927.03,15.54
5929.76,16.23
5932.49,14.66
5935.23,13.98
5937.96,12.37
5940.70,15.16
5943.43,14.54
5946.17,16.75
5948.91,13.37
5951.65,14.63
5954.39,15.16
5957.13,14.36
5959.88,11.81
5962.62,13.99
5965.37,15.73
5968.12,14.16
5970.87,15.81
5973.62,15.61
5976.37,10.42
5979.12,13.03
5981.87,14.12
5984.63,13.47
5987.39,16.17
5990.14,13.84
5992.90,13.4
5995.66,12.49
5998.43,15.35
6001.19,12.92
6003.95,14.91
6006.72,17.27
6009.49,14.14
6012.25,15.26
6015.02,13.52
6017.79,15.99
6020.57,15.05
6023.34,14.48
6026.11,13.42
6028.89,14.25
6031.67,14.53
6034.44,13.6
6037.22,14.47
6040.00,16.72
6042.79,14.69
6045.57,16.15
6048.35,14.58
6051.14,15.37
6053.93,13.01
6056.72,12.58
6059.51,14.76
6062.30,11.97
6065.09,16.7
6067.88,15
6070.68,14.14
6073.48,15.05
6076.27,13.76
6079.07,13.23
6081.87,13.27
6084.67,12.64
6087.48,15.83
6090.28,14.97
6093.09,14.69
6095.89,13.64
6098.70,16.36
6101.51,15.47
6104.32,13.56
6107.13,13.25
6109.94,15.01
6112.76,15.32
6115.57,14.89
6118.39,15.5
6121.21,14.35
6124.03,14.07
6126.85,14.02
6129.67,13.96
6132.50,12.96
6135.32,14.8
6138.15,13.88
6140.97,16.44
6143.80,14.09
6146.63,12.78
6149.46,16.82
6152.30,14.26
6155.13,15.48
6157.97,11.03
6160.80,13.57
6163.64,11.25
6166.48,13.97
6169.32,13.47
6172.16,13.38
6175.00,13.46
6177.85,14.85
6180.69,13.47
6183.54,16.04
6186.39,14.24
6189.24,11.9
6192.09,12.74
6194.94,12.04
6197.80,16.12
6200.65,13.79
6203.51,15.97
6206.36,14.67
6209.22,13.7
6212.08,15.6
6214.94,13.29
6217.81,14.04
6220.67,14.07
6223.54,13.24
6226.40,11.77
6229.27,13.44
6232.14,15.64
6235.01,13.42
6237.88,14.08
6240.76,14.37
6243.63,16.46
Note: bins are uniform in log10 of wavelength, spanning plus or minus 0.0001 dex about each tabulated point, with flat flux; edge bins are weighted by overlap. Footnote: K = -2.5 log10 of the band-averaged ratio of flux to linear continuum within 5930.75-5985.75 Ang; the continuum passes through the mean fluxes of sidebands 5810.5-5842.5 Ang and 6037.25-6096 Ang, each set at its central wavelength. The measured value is 0.05 mag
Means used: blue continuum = 15.4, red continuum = 14.4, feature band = 14.2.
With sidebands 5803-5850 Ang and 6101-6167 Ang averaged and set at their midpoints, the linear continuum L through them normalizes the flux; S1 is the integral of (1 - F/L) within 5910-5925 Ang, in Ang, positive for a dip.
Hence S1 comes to 0.7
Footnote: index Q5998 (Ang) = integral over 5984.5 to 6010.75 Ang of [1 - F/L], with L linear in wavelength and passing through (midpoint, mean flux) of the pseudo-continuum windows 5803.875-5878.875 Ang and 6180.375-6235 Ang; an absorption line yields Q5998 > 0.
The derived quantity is 0.7 Ang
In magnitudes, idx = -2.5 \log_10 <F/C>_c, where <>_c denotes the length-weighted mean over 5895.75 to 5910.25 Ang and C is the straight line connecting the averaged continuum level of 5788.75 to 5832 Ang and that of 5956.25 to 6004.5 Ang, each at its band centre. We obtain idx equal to 0.081 mag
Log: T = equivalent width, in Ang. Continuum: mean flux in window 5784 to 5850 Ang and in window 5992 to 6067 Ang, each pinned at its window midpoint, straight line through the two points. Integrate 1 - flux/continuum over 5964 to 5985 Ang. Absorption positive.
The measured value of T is 0.90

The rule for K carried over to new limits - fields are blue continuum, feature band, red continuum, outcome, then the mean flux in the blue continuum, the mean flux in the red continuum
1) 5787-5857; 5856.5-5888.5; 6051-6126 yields 0.03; 15.4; 14.4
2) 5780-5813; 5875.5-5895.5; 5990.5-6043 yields 0.27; 15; 14.5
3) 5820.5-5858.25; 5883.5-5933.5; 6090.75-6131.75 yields 0.13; 15.2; 14.6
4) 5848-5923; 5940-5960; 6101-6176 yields -0.04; 14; 14.1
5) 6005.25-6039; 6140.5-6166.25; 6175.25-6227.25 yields 0.02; 14.7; 14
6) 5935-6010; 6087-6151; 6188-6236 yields -0.05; 14.3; 13.9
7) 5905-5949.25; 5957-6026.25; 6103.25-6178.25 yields 0.01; 14.5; 14.1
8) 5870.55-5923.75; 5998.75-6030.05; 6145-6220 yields -0.09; 13.3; 13.9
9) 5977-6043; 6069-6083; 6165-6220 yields 0.03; 14.4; 14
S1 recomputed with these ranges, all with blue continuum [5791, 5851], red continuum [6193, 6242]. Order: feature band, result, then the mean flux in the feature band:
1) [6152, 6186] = 1.2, 13.7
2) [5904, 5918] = 1.0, 13.9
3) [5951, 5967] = 0.6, 14.3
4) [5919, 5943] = 0.5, 14.6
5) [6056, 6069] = 0.2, 14.3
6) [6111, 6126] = -0.5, 14.8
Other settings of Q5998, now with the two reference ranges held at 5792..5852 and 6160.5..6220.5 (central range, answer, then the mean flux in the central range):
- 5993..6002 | 0.6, 13.6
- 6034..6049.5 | -0.7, 15.1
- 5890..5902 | 3.0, 11.2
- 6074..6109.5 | 0.0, 14.3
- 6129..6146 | -0.2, 14.3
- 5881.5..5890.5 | 2.3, 11.3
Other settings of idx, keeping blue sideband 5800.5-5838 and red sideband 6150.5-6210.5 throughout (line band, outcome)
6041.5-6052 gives -0.056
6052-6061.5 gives 0.072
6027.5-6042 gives -0.016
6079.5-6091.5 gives 0.013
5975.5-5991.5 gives 0.086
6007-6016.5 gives -0.005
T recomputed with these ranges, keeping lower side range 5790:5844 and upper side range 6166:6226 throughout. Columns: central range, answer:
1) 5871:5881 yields -0.2 Ang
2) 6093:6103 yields -0.5 Ang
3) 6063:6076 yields -0.4 Ang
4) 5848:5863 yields 0.1 Ang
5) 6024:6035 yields 0.4 Ang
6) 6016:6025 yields -0.3 Ang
